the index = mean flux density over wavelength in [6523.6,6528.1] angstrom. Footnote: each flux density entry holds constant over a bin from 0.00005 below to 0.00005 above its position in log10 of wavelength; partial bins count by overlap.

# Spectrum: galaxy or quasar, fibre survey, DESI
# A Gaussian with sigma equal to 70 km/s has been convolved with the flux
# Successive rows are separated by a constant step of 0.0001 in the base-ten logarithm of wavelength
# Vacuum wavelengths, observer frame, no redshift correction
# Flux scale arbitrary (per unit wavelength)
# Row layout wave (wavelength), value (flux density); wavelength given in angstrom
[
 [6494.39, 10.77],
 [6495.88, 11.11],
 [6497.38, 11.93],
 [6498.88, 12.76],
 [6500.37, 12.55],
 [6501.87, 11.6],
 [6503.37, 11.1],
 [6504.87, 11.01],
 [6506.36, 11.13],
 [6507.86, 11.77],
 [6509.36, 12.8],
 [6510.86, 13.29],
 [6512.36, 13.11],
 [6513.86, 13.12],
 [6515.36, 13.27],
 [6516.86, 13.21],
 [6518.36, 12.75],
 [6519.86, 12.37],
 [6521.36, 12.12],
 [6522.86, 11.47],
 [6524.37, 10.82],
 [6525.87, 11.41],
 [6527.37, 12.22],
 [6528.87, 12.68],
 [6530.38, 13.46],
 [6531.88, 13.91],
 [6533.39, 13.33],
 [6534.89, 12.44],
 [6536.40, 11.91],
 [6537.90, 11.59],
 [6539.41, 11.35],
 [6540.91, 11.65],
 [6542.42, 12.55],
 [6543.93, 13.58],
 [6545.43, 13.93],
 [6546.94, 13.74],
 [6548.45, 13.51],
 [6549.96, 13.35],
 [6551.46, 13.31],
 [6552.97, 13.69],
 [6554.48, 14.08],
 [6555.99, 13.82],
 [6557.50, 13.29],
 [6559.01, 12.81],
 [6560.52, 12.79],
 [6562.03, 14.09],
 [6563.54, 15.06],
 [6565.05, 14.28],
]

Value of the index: 11.5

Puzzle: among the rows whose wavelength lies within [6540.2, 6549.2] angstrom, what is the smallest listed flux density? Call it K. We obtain 11.65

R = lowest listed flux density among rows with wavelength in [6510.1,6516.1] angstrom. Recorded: 13.11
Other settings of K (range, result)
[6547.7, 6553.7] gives 13.31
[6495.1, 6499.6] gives 11.11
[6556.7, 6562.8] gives 12.79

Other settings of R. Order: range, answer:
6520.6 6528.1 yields 10.82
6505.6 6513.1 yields 11.13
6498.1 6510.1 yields 11.01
